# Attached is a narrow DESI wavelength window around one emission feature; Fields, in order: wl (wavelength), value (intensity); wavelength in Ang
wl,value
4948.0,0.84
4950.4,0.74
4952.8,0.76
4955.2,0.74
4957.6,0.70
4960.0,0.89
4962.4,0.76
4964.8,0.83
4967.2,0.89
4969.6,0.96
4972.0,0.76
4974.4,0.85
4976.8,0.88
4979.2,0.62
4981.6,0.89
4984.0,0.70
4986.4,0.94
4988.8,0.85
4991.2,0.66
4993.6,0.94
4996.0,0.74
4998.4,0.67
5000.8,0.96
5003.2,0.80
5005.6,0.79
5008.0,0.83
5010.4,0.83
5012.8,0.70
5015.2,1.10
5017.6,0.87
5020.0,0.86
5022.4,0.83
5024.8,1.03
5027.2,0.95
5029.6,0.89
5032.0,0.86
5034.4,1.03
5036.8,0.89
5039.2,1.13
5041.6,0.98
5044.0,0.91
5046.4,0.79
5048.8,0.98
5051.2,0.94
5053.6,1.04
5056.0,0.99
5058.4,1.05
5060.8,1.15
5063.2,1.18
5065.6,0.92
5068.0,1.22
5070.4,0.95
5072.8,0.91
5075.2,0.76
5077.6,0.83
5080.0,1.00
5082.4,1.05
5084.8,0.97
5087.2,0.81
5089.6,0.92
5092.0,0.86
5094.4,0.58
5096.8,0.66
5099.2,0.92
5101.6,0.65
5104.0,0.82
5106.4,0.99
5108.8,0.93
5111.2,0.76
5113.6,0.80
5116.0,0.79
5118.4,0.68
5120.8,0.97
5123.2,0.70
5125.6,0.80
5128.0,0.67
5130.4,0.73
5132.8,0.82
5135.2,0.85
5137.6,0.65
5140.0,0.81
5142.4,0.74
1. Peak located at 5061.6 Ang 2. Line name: C III]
